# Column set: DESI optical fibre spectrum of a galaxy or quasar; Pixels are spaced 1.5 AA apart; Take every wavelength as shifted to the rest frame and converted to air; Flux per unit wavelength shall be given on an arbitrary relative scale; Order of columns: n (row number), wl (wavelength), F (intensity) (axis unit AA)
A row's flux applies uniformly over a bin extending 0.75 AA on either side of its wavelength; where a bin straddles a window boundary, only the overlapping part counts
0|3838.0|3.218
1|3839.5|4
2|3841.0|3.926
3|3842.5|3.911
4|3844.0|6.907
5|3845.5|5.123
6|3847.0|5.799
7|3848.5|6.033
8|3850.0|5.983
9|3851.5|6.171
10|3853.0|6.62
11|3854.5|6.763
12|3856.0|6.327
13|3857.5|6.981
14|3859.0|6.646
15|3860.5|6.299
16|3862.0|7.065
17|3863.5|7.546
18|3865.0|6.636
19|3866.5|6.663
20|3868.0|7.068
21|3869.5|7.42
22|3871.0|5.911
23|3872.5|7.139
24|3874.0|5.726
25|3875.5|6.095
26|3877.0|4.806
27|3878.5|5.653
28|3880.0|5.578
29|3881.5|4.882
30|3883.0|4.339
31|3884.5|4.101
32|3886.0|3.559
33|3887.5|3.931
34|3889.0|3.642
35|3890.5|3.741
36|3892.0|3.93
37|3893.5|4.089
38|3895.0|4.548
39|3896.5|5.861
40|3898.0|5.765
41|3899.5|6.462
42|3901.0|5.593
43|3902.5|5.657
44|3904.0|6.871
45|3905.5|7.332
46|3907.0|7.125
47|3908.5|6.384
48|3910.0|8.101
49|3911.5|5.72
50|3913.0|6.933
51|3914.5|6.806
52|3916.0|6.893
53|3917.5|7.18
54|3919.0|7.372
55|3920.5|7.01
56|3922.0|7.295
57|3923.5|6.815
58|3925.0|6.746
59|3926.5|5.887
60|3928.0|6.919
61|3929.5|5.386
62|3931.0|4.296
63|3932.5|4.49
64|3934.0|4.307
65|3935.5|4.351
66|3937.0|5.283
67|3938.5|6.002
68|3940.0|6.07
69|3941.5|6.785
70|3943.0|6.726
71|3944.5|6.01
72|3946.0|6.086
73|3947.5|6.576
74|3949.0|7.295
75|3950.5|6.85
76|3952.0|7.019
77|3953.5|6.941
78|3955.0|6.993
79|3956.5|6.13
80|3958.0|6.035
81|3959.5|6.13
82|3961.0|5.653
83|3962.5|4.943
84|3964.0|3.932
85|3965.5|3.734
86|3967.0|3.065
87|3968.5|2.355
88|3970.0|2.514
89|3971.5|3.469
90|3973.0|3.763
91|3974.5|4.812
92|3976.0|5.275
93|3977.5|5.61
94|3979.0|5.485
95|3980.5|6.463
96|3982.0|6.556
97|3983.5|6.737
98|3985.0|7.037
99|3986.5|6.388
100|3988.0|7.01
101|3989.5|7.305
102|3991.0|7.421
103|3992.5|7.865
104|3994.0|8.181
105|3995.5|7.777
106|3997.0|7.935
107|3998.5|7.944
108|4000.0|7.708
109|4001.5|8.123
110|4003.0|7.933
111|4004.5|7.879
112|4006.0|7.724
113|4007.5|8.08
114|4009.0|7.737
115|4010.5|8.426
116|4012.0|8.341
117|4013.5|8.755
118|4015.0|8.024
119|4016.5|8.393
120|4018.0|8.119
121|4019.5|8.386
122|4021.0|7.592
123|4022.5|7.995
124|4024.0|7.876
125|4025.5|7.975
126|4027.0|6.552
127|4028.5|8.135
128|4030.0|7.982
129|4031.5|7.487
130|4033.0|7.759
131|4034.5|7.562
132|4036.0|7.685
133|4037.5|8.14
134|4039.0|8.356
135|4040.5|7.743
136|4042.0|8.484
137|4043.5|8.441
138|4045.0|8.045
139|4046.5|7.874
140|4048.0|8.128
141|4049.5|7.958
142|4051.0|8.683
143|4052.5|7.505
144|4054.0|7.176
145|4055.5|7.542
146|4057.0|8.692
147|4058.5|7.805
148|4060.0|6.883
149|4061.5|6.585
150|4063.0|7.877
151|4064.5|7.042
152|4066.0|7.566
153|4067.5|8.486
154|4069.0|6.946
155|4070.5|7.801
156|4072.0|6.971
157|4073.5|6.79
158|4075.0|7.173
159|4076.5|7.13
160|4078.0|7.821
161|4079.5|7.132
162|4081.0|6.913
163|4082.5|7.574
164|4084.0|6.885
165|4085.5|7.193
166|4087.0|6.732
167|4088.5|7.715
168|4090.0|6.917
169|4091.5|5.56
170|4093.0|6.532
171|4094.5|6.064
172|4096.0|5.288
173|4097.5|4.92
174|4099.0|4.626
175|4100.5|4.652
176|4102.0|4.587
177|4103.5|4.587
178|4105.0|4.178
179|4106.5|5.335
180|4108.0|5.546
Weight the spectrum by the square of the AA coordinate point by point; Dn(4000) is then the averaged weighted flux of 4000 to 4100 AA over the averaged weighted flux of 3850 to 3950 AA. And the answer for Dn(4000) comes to 1.3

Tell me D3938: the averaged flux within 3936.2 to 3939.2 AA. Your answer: 5.61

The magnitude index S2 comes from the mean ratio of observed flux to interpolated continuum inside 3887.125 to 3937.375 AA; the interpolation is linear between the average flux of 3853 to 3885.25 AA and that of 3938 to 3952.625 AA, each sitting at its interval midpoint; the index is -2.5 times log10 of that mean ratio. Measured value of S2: 0.09 mag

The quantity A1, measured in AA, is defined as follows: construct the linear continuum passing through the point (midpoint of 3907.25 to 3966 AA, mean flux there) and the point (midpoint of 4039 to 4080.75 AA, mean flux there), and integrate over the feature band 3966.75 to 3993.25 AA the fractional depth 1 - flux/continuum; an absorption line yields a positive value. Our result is 4.59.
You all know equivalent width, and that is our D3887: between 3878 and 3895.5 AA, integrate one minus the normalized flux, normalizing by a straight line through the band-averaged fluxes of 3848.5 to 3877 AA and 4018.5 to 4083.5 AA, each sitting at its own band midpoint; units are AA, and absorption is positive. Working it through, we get 6.2 AA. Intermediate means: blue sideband 6.55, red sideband 7.68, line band 4.31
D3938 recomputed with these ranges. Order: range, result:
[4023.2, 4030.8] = 7.7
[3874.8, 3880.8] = 5.52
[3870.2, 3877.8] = 5.94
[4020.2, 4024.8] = 7.83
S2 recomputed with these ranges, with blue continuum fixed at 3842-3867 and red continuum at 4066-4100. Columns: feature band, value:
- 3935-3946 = 0.10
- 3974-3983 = 0.15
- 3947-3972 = 0.23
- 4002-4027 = -0.20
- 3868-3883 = 0.09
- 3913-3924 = -0.09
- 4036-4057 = -0.19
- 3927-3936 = 0.28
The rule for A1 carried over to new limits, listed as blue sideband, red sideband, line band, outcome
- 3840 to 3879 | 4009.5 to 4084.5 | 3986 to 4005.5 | -0.92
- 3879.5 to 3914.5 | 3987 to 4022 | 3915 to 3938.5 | 0.26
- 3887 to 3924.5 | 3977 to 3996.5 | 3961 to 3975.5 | 6.42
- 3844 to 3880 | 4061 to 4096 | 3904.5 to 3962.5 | 2.14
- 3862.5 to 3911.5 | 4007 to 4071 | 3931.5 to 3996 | 9.62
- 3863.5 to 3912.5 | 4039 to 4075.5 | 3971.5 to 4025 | -2.09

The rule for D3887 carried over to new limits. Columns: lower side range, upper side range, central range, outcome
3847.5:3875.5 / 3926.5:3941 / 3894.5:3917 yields -2.52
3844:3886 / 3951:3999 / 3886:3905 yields 3.31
